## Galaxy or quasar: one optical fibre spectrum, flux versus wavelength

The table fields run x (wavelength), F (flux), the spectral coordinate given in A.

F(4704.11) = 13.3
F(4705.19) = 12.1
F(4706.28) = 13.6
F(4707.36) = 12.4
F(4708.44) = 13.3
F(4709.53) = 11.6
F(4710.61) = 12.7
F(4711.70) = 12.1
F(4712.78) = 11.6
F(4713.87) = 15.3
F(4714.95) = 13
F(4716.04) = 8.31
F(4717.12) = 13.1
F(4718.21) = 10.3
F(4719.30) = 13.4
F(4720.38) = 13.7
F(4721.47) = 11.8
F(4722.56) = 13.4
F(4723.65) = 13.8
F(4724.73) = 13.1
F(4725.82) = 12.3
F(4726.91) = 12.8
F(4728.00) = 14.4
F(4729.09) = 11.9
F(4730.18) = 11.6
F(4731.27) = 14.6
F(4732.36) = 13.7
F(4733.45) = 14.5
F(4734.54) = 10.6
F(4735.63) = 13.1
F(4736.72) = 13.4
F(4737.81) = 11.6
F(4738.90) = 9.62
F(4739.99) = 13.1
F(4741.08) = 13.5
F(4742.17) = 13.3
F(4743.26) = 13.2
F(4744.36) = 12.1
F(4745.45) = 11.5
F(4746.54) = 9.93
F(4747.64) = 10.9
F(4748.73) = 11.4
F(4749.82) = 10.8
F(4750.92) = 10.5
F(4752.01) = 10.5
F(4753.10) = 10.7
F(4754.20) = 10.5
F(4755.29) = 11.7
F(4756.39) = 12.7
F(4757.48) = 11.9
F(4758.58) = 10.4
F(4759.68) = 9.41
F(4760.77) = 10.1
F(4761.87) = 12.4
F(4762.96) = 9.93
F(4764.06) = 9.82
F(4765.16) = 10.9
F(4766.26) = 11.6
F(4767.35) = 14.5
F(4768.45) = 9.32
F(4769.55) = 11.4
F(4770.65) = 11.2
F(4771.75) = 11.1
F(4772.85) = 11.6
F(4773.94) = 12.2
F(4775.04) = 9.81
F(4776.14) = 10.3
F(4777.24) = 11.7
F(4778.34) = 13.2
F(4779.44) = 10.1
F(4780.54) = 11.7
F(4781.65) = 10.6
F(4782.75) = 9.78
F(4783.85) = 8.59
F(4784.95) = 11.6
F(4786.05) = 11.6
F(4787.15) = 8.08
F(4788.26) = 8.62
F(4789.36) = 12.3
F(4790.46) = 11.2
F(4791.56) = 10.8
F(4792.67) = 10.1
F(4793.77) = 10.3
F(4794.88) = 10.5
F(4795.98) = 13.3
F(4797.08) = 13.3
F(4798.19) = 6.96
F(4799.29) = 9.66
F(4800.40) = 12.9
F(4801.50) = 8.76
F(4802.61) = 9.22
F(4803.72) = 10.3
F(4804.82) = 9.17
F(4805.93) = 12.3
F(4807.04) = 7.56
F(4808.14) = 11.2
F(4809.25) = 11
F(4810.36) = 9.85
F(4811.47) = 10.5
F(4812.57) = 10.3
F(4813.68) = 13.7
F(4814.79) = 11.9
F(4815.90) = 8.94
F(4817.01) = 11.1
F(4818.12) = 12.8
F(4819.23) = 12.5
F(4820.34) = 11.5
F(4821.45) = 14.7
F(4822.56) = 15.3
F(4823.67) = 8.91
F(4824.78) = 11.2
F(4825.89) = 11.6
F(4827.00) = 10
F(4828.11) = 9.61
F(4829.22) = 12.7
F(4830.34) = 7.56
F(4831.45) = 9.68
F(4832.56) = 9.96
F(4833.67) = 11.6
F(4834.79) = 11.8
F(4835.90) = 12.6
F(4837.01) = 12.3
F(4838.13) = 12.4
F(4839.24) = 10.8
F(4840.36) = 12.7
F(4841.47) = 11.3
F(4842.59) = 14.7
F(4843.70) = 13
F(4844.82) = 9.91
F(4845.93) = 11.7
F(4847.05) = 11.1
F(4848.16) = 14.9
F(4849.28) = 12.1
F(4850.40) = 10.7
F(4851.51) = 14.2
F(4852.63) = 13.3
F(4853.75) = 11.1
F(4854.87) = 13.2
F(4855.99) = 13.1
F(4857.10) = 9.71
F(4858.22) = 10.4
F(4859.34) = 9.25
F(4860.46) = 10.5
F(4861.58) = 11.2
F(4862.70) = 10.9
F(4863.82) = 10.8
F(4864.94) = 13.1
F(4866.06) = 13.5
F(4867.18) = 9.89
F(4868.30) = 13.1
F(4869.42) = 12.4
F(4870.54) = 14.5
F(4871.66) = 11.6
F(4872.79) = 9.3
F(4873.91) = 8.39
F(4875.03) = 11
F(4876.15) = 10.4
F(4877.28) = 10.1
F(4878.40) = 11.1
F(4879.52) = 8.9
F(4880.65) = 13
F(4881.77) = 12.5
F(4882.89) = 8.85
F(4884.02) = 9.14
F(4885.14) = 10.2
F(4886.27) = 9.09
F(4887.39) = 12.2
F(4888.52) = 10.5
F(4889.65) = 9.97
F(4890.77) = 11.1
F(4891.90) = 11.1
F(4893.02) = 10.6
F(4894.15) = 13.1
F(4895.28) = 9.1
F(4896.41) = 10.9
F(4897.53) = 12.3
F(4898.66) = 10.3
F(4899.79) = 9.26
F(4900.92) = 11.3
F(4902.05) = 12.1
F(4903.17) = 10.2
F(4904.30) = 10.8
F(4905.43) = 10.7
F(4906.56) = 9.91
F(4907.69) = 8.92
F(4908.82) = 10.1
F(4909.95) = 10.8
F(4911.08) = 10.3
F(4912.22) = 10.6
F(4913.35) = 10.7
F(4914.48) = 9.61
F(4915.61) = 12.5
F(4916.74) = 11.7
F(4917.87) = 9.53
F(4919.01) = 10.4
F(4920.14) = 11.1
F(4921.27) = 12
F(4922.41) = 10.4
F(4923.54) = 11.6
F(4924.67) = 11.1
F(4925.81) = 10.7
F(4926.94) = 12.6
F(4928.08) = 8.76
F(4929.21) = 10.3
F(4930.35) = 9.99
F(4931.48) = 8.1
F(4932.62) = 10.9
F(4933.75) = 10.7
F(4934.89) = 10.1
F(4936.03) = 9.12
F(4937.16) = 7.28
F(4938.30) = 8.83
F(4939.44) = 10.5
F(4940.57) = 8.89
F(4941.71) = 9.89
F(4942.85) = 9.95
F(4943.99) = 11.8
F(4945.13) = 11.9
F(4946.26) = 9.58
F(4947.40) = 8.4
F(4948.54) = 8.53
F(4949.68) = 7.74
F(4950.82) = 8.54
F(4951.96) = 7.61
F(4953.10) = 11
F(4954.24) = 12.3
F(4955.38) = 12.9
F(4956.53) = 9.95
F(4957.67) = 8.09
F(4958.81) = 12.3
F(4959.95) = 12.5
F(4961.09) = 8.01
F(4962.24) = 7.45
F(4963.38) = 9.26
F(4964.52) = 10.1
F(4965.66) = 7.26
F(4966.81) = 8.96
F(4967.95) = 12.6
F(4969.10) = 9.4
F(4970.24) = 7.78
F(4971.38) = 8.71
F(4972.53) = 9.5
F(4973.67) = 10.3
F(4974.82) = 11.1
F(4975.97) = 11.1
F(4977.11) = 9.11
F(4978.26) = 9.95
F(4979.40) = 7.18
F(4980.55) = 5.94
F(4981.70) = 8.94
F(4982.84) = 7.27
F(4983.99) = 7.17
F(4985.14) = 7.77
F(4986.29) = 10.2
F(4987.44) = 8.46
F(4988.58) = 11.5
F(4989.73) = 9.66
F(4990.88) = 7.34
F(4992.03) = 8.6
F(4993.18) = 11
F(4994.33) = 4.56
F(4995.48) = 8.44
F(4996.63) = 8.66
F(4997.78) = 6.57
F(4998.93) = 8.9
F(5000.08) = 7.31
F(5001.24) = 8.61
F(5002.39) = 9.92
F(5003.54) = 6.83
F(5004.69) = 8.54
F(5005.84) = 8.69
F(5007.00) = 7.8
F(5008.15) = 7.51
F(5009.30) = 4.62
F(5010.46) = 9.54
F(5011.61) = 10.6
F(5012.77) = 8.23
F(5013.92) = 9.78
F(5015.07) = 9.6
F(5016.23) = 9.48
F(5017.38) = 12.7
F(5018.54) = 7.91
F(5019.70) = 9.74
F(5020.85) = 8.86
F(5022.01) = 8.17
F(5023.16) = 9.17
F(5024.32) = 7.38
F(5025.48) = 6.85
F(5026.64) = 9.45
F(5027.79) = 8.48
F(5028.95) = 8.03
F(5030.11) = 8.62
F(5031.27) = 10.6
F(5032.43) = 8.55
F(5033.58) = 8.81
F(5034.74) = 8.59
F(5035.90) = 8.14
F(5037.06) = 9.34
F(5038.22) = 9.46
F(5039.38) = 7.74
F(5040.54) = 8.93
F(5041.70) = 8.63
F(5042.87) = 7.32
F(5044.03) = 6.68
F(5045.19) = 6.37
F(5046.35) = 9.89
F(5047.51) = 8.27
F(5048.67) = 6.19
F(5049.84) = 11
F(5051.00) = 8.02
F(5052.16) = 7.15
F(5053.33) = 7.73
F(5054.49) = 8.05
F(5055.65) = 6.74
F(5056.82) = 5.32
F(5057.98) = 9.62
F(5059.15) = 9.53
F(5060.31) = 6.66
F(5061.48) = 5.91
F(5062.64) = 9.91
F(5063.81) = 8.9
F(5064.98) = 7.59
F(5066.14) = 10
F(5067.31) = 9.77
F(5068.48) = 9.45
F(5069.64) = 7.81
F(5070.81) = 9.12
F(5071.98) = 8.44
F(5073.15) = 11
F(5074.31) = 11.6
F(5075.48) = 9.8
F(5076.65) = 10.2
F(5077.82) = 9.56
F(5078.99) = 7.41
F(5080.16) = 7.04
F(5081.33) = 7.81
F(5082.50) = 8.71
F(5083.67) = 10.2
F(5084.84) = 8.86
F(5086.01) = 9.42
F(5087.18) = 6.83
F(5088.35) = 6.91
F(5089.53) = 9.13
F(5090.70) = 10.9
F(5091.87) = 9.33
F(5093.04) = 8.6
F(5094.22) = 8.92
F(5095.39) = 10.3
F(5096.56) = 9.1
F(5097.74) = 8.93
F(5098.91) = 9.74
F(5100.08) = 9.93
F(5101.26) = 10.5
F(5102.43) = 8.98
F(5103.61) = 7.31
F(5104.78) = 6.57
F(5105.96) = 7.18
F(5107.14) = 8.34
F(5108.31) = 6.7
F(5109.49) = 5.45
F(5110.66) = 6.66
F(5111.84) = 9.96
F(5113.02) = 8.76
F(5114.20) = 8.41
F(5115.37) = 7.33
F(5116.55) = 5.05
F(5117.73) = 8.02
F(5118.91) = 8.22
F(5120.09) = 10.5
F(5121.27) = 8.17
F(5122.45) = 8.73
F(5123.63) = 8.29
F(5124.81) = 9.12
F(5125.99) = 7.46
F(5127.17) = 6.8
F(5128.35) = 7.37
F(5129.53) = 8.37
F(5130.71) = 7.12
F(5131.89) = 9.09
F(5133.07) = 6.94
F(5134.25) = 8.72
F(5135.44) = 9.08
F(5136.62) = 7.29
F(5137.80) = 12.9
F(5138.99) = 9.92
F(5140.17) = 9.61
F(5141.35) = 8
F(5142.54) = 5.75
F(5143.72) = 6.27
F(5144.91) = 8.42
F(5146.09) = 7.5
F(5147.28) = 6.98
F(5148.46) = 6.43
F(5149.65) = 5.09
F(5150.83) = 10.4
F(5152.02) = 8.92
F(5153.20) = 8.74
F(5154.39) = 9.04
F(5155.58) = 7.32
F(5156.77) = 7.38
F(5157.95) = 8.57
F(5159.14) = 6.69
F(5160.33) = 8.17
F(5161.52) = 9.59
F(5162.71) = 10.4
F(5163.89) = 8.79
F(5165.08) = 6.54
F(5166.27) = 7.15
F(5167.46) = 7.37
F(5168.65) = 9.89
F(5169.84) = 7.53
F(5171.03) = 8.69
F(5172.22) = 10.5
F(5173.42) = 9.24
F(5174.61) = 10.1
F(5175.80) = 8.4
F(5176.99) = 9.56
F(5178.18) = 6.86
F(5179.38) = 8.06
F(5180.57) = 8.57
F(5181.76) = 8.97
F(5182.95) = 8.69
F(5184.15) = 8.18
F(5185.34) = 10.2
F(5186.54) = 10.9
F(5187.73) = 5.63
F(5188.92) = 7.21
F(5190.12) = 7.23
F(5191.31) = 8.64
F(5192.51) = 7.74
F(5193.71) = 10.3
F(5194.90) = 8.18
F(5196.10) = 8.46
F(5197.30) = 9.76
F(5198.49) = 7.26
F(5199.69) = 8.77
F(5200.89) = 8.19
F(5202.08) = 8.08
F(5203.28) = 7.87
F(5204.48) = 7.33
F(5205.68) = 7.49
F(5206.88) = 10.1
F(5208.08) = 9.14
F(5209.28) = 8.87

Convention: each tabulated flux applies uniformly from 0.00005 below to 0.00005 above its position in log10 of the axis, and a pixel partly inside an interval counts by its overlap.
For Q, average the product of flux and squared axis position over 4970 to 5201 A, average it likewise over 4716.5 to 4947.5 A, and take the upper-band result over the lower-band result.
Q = 0.84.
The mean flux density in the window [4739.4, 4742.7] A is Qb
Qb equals 13.3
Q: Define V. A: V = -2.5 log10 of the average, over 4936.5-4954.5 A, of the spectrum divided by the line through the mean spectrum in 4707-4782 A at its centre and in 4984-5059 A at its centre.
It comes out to -0.01 mag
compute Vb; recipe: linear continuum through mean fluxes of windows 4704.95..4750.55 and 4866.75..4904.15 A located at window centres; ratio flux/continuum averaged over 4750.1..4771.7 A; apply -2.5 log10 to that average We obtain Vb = 0.10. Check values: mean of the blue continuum 12.4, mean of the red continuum 10.8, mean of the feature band 11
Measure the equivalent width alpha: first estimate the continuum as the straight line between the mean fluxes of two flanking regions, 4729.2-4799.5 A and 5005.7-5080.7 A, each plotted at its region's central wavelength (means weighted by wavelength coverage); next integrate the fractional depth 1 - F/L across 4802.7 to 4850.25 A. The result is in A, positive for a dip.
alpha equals -3.1 A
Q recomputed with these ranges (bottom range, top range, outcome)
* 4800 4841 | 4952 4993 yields 0.90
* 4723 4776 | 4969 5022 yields 0.82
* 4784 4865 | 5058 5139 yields 0.86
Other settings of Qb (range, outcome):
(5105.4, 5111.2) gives 6.87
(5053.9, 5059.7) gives 7.84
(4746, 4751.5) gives 10.7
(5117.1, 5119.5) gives 8.06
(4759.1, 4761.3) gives 9.77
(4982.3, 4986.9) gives 8.1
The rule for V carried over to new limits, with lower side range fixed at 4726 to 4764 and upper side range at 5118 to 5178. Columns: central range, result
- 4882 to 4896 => 0.01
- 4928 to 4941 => 0.08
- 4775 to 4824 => 0.04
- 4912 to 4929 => -0.06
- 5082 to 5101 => -0.04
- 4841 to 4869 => -0.10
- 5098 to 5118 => 0.10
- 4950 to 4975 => 0.02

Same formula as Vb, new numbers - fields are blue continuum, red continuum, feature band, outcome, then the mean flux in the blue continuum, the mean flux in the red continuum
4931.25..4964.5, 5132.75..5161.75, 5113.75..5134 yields 0.05 mag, 9.75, 8.14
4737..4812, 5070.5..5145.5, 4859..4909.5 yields -0.07 mag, 10.9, 8.51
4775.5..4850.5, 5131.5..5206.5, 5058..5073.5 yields 0.05 mag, 11.1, 8.34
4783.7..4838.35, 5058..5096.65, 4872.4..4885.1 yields 0.01 mag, 10.9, 8.94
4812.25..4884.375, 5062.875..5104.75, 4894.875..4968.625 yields 0.05 mag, 11.5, 9.06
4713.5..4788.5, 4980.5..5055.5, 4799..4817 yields 0.05 mag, 11.6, 8.45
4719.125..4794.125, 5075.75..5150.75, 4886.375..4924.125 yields -0.06 mag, 11.6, 8.29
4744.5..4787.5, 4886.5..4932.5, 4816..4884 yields -0.07 mag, 10.9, 10.7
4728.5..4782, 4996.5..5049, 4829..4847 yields -0.09 mag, 11.6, 8.49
